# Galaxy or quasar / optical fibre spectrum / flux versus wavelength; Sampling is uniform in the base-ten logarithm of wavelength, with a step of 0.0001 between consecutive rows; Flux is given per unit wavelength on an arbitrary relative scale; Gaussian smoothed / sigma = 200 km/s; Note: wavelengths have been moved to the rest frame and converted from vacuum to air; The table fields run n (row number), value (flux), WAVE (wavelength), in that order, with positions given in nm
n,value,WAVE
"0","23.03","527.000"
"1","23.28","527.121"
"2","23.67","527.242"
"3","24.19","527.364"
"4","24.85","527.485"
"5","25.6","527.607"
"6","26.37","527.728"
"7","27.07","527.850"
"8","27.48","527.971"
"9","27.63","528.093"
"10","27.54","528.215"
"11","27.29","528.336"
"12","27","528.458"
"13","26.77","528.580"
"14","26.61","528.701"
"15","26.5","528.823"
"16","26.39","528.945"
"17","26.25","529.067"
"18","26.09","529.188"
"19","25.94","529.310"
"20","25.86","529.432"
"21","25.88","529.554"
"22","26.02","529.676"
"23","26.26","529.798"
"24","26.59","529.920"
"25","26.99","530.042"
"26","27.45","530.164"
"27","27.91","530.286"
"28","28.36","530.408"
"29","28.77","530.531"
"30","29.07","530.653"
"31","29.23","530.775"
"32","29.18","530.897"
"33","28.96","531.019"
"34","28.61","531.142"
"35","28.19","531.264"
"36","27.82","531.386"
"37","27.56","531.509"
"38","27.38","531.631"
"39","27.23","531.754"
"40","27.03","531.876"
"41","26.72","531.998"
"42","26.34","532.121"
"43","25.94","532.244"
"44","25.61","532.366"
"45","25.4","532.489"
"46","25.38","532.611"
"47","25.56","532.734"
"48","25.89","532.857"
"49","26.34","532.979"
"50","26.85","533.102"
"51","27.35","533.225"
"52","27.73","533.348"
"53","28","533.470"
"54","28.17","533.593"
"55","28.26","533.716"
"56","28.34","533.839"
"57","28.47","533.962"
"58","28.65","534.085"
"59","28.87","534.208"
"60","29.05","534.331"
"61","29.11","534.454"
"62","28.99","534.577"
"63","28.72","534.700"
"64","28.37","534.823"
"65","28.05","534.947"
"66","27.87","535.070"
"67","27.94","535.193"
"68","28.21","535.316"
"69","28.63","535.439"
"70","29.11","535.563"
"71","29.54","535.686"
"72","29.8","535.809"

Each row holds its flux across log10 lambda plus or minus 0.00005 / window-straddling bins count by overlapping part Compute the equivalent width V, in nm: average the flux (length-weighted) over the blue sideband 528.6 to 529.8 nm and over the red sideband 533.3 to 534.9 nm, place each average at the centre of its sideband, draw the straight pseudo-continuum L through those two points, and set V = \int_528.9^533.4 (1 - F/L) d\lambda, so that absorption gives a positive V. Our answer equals 0.01 nm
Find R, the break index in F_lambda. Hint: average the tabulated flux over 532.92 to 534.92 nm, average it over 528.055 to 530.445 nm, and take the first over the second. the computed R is 1.05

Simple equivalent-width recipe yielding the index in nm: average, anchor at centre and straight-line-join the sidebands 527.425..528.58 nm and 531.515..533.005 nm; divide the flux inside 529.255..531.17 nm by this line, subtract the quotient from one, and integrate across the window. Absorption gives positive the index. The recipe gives -0.08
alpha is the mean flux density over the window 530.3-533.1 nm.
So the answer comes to 27.3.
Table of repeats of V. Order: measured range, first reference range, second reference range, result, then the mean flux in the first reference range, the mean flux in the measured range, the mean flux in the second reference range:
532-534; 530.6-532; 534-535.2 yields 0.11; 28.1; 26.8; 28.6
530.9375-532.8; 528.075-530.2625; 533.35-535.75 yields 0.04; 26.6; 26.9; 28.5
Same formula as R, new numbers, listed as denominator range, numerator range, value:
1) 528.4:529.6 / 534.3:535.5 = 1.08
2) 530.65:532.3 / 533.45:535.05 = 1.03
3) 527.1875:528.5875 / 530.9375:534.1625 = 1.04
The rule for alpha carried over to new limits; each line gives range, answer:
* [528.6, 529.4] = 26.3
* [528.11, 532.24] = 27.2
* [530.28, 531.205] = 28.8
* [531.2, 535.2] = 27.5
